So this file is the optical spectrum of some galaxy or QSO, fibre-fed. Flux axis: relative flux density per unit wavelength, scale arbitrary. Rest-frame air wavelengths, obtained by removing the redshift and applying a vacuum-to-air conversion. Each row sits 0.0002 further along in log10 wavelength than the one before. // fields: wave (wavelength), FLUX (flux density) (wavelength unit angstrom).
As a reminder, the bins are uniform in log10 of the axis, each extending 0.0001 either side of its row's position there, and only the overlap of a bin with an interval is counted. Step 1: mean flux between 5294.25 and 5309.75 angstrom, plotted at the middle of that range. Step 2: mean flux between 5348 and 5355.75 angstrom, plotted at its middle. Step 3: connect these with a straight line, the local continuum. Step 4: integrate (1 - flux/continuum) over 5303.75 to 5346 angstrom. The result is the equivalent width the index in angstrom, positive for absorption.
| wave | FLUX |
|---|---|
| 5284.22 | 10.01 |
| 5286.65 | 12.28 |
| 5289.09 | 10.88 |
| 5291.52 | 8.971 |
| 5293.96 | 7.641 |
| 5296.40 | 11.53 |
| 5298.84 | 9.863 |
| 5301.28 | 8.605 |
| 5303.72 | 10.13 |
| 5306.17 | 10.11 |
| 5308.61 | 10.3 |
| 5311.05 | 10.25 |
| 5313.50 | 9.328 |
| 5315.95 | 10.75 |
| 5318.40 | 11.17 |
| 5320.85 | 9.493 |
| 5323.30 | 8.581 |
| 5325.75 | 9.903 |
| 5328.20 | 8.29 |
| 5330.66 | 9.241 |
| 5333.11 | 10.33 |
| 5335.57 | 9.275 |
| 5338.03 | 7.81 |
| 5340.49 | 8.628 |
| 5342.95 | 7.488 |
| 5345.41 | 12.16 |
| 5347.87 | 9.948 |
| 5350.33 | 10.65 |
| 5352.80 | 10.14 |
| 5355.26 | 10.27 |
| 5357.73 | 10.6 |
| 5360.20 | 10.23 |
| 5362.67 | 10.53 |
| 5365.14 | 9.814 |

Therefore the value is 2.2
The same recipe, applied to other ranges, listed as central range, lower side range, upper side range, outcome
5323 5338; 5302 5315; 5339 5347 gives 0.6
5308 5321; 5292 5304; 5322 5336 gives -1.3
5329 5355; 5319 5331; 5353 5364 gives 0.6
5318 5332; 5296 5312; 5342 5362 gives 1.1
